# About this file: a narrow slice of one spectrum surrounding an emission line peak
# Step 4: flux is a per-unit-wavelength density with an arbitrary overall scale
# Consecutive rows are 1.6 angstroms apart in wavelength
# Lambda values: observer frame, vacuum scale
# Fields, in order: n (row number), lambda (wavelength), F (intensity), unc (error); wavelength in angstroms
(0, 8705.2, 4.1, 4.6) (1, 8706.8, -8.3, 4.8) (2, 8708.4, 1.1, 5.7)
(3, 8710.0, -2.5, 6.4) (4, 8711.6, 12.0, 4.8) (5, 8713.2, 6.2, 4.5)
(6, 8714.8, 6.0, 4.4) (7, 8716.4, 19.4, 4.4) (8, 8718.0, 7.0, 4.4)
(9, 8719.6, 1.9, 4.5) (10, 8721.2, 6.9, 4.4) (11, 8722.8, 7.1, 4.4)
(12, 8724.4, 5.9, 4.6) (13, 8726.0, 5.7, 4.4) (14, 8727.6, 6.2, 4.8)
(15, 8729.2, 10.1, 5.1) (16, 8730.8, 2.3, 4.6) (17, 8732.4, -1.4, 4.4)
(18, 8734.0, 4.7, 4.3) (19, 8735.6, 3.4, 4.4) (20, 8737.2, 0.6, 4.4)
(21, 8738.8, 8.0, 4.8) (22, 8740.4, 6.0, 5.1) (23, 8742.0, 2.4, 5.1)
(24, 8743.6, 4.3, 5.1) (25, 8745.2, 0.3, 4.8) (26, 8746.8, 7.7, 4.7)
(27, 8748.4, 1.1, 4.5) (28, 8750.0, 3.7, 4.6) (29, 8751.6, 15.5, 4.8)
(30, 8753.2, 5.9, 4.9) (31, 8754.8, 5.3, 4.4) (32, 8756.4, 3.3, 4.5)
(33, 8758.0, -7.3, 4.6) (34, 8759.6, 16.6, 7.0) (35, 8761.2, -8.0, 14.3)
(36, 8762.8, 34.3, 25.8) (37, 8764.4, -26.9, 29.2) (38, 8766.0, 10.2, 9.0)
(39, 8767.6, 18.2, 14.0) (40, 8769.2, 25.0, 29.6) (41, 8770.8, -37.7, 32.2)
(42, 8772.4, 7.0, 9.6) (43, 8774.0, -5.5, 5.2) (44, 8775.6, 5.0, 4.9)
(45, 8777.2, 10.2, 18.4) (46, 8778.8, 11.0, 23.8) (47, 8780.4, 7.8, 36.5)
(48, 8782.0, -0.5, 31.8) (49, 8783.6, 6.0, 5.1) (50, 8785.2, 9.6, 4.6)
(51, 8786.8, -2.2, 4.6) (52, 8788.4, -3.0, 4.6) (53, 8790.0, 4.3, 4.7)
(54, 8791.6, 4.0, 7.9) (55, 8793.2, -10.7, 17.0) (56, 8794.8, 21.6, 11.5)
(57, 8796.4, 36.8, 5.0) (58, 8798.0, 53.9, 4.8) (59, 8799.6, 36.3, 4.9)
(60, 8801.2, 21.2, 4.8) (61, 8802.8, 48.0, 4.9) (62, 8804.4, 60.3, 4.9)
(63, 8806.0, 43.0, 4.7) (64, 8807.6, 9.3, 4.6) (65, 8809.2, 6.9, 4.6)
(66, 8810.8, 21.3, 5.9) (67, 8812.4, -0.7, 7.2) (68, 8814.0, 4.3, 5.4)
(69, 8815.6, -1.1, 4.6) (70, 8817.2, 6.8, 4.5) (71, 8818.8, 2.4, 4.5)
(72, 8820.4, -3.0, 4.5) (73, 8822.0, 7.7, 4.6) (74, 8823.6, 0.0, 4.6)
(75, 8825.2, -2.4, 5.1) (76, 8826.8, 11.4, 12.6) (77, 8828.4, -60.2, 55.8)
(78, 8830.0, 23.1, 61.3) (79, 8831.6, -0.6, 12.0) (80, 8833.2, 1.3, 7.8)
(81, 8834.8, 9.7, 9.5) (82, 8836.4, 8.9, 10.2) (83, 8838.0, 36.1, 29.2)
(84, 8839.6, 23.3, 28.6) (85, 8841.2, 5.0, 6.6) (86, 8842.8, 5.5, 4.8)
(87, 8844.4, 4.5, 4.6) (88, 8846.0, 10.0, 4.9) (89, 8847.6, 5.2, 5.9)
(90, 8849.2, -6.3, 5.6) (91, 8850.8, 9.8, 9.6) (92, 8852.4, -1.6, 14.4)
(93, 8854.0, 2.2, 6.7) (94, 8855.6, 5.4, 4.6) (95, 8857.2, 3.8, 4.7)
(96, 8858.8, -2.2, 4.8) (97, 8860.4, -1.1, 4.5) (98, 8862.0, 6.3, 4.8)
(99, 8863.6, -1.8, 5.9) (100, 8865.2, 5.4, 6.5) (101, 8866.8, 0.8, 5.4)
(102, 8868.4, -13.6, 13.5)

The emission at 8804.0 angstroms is [O II]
